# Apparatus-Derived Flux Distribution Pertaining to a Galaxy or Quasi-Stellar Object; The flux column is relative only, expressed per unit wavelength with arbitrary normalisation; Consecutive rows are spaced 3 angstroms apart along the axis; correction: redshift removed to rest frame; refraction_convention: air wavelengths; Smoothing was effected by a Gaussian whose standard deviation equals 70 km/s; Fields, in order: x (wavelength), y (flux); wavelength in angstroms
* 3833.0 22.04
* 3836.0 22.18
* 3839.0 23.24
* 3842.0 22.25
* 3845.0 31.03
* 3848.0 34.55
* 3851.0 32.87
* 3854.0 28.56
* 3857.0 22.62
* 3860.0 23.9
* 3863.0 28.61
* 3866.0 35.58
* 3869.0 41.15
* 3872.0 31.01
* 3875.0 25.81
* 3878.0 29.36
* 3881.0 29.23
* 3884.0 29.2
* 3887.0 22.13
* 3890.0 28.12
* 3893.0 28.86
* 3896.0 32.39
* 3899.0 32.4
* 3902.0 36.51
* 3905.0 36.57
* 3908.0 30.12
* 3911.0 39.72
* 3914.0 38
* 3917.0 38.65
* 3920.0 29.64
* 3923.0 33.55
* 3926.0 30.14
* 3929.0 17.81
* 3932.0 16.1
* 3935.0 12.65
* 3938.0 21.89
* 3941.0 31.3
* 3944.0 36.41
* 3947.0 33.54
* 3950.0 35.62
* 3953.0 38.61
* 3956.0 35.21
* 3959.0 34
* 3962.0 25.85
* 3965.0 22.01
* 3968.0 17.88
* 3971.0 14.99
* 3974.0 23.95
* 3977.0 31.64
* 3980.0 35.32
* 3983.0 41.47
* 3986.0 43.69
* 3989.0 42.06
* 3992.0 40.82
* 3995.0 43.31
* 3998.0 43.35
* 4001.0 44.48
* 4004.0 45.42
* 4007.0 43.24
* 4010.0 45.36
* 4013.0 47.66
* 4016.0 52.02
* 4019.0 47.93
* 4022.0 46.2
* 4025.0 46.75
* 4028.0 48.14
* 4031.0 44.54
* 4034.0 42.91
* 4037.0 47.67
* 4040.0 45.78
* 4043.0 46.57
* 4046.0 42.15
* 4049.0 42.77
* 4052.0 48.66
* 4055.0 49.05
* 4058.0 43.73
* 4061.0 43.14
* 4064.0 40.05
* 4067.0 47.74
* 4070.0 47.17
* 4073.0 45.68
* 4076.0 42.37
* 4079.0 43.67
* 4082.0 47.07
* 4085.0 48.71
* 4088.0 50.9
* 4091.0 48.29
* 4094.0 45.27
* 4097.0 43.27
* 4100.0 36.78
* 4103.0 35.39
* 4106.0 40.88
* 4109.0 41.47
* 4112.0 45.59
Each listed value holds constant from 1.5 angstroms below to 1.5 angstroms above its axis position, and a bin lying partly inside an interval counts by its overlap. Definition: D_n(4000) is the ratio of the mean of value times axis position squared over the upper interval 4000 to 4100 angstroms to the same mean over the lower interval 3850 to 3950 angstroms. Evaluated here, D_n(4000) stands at 1.7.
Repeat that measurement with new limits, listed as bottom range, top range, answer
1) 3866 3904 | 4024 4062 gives 1.60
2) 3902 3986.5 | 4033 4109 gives 1.57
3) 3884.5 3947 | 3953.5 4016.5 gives 1.28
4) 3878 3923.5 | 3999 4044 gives 1.53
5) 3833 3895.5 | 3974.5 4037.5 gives 1.65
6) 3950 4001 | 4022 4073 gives 1.39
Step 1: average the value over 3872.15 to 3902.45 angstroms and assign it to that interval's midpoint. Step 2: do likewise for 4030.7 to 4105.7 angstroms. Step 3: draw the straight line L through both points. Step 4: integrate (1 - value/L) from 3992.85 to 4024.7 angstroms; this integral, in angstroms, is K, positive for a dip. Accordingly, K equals -4.97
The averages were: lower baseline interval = 29.2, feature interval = 45.8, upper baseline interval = 44.7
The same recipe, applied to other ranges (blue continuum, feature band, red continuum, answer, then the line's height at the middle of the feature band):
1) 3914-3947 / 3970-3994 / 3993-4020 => 3.2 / 39.9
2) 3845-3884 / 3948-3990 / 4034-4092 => 7.6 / 38.4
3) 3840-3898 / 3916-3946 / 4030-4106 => 6.4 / 34.1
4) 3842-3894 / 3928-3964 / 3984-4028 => 9.6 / 38.3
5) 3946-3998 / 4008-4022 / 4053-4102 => -3.6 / 38.1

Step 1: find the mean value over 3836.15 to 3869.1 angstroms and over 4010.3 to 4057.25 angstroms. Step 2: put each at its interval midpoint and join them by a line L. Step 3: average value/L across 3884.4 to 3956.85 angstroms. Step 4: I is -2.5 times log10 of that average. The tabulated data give 0.15 mag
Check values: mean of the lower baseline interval 28.7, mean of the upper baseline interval 46.5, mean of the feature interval 30.6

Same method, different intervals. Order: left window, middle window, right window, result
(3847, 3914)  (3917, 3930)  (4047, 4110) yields 0.15 mag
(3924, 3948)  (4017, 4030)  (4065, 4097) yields -0.24 mag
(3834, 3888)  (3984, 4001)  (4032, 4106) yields -0.11 mag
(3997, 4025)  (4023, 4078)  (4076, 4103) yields 0.01 mag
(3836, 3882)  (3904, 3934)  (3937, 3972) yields -0.05 mag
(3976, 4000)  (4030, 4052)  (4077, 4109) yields -0.07 mag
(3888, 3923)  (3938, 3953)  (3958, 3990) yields -0.07 mag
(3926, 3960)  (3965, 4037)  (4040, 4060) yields -0.06 mag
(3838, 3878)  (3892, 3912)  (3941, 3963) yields -0.07 mag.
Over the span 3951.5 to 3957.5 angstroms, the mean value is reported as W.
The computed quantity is 36.9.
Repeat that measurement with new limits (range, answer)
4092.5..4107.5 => 40.3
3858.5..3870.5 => 32.3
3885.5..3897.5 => 27.9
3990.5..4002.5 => 43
